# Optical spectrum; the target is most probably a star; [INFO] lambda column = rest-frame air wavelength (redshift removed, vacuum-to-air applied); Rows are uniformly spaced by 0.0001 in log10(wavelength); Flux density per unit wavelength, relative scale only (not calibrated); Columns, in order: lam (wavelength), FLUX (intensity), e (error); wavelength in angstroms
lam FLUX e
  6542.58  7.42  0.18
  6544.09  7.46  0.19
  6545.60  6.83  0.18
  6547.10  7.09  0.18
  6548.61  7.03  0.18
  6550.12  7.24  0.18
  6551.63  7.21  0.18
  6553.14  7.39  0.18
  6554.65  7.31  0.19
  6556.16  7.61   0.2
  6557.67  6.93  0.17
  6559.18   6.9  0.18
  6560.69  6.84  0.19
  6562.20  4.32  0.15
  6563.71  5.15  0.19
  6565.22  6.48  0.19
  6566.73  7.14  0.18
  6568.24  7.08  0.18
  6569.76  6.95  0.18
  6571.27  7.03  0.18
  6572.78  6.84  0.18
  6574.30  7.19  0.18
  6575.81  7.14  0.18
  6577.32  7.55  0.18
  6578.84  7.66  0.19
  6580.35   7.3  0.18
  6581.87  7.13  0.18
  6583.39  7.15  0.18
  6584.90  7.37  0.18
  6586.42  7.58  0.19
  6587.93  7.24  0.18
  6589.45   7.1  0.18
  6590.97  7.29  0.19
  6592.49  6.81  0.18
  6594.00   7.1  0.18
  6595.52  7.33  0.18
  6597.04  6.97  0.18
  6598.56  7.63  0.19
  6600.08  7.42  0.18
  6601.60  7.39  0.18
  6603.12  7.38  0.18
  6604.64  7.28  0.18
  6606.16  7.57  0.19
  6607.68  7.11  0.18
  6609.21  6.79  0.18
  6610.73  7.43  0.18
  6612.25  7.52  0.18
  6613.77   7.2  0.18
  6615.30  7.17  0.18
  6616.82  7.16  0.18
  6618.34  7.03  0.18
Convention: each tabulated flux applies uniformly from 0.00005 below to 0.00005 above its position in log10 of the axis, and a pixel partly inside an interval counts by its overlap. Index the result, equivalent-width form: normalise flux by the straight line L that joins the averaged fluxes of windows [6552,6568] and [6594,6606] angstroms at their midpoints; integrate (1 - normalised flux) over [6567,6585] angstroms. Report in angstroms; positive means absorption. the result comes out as -0.7 angstroms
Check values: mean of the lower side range 6.64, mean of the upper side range 7.34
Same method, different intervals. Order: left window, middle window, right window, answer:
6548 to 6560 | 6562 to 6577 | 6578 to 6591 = 1.3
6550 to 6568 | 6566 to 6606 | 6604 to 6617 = -1.4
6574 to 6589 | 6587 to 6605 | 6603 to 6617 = 0.1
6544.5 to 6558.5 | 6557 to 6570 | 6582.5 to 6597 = 1.4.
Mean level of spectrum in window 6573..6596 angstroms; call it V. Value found 7.25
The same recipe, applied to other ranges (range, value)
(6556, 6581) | 6.81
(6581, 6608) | 7.27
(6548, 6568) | 6.74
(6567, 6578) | 7.11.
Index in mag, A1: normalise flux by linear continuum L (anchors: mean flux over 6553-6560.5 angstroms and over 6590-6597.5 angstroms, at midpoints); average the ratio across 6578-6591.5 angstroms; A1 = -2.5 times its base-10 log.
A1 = -0.03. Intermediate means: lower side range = 7.18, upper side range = 7.11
